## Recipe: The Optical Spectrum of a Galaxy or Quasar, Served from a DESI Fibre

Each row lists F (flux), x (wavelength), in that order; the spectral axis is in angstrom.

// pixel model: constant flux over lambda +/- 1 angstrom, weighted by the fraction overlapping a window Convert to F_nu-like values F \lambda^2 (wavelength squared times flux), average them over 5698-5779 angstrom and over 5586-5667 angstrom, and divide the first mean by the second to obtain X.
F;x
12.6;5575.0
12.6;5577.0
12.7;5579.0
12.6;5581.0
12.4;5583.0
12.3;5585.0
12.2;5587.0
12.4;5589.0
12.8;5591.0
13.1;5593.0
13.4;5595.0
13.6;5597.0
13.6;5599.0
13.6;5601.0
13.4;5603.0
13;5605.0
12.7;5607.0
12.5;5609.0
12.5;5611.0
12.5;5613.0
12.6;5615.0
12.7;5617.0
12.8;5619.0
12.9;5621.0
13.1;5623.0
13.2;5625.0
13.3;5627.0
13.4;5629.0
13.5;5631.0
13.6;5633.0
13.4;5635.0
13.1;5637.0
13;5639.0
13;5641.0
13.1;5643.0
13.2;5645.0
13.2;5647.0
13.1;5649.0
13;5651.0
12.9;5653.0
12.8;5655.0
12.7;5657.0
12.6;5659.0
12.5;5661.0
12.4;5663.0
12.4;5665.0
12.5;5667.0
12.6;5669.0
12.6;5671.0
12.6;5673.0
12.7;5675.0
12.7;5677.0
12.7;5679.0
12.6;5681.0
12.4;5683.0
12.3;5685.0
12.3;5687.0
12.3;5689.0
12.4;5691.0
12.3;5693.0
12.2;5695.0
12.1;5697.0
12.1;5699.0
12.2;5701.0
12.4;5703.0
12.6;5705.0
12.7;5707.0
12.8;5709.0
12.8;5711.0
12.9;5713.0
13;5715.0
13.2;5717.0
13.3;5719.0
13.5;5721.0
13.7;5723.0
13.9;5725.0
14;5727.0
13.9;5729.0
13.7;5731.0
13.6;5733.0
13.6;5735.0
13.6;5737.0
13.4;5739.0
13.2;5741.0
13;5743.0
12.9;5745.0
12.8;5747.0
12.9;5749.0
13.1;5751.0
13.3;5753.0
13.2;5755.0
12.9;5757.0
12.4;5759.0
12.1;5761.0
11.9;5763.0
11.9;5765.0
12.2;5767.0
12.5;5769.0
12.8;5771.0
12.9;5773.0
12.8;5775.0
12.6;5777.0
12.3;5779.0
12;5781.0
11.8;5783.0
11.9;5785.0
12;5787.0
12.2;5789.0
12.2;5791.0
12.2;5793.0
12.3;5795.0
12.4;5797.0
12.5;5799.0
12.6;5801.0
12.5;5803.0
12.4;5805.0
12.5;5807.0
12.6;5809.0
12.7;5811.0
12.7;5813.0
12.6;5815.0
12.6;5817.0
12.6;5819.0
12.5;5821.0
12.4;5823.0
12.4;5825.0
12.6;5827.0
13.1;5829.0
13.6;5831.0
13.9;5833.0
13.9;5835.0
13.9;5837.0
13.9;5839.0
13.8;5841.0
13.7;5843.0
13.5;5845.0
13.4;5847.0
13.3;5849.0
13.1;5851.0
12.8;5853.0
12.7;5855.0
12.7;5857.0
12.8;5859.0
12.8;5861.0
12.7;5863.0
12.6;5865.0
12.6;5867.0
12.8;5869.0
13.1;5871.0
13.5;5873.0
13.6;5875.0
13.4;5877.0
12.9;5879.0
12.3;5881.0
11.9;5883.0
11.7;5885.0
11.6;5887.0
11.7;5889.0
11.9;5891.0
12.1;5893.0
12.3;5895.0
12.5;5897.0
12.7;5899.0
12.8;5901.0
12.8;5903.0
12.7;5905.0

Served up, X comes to 1.0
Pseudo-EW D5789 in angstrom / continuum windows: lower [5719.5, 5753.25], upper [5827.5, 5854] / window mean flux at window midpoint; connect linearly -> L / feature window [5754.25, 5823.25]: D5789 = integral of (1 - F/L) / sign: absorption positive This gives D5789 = 5.4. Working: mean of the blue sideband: 13.4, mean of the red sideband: 13.5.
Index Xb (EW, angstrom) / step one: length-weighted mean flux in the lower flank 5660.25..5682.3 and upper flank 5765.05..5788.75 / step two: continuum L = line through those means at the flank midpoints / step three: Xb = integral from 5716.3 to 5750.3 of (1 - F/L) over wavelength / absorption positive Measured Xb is -2.7 angstrom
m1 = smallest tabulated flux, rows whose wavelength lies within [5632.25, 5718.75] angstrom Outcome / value 12.1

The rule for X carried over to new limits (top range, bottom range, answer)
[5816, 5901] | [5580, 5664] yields 1.08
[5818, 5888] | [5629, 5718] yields 1.09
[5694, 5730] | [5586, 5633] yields 1.03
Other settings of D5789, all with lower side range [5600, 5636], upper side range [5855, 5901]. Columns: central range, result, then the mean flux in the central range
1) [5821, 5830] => 0.0 angstrom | 12.6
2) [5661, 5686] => 0.8 angstrom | 12.5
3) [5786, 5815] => 0.6 angstrom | 12.4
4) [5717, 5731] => -0.9 angstrom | 13.7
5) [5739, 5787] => 0.7 angstrom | 12.6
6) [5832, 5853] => -1.6 angstrom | 13.6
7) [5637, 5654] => -0.1 angstrom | 13.1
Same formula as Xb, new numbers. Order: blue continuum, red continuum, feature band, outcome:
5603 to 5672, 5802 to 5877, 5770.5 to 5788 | 0.9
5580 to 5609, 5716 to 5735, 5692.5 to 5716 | 1.8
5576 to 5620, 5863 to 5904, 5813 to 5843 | -1.3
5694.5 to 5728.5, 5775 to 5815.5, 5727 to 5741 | -0.9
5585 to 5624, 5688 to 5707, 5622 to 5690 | -1.5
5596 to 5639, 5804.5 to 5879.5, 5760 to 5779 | 0.9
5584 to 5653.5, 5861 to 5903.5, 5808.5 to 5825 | 0.1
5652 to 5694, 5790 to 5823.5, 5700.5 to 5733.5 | -1.8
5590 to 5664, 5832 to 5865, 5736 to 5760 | 0.2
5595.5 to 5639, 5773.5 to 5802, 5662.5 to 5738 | -0.8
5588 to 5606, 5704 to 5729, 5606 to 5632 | 0.6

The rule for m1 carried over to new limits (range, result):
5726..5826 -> 11.8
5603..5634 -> 12.5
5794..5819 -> 12.3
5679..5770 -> 11.9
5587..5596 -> 12.2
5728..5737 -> 13.6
